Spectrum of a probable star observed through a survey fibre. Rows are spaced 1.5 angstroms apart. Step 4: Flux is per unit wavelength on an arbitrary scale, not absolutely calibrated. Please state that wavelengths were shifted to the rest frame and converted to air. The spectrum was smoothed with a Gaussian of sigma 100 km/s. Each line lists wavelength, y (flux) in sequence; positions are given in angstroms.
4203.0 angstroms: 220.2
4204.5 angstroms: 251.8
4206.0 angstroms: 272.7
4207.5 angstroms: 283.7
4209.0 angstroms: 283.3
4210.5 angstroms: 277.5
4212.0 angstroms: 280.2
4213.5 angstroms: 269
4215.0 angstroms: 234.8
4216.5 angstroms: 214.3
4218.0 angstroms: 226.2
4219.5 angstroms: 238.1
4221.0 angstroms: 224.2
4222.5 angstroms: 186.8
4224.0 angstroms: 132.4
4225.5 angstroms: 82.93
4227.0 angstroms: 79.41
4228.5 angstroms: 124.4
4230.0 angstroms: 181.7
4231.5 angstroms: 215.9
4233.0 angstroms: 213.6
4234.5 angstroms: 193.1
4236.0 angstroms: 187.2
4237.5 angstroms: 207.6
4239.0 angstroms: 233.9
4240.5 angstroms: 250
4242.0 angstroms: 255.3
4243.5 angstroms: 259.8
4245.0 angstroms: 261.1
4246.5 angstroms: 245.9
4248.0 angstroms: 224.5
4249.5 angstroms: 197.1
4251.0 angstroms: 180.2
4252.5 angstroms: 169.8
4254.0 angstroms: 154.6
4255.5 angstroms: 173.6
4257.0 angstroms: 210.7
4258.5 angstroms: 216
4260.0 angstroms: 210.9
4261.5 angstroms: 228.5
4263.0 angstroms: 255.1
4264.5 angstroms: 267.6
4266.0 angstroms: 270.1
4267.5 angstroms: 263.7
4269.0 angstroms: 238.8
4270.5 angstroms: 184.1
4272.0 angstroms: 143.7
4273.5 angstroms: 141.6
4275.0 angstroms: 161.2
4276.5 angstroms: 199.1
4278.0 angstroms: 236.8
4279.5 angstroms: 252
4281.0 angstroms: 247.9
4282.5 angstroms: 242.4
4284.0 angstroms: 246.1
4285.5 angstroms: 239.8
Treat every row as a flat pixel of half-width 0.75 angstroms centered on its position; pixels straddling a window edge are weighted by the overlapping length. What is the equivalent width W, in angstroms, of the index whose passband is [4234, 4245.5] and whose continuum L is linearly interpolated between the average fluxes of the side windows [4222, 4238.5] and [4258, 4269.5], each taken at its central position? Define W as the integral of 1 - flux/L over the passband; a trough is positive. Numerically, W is -2.6 angstroms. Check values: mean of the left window 165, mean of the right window 245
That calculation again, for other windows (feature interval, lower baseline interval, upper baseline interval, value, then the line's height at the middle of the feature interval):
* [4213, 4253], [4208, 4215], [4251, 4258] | 3.4 angstroms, 226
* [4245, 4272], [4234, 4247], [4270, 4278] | -2.4 angstroms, 200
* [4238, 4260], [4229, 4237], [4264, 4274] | -1.2 angstroms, 205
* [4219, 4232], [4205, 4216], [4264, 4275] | 4.8 angstroms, 255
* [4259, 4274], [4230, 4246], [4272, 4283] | -0.7 angstroms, 212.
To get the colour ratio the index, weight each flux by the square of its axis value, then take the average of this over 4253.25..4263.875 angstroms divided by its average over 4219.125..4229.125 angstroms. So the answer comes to 1.4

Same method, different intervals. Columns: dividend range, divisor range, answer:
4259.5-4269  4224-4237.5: 1.57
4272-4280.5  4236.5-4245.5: 0.82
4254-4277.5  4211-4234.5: 1.10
